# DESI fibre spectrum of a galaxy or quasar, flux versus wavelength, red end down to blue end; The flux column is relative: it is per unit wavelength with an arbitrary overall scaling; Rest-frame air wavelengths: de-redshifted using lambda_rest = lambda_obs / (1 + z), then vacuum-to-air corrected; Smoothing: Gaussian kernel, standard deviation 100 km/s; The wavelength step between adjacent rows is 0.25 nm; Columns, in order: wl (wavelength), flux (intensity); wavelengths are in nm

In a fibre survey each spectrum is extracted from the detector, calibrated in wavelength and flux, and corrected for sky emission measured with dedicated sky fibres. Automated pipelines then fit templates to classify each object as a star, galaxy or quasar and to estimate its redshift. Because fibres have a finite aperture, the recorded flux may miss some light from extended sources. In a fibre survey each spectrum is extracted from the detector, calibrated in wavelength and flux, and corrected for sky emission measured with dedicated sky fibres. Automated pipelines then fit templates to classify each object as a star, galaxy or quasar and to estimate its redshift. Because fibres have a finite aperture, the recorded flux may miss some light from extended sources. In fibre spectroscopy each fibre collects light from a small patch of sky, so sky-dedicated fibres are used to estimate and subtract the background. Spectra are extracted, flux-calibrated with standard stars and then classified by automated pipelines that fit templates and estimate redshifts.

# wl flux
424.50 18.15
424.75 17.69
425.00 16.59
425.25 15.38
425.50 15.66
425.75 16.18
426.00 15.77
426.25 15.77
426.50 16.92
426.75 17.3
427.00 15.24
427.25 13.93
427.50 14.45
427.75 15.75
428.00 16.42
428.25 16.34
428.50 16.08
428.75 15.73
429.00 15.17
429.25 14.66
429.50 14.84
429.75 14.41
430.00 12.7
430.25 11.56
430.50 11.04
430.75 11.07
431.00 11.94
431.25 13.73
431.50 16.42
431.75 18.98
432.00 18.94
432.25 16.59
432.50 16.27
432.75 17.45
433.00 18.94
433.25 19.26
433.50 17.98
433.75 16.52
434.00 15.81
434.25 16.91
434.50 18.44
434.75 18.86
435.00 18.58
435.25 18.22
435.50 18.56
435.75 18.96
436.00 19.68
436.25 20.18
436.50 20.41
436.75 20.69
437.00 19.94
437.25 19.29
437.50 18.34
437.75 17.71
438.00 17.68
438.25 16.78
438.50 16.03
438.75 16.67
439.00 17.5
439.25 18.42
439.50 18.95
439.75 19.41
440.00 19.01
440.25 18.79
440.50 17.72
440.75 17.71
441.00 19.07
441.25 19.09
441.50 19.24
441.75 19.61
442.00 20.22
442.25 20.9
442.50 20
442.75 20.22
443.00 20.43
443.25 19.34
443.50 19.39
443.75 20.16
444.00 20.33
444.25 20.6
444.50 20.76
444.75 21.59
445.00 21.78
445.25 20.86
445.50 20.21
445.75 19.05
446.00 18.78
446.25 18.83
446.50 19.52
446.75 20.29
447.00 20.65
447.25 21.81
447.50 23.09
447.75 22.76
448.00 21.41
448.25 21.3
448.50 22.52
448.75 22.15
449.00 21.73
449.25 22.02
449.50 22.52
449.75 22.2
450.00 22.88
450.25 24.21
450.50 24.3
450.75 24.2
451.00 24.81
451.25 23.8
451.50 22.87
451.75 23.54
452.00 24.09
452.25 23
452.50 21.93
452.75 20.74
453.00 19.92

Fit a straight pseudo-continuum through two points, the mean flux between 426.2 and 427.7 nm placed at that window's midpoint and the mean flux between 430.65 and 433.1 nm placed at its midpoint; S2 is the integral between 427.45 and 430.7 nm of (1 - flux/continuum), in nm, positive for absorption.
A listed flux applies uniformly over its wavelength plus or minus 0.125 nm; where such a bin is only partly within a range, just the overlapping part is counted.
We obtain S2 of 0.27 nm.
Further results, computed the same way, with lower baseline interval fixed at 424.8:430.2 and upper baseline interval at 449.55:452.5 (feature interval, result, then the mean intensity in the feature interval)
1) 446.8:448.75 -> 0.046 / 21.9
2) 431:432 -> 0.042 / 16.1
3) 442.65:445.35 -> 0.080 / 20.5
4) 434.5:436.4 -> -0.083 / 19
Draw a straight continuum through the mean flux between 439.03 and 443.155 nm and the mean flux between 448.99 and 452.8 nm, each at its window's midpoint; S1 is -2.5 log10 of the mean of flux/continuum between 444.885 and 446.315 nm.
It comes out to 0.06 mag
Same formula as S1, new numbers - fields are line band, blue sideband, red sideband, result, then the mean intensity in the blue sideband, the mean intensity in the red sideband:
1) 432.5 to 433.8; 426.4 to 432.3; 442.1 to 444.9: -0.10 mag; 15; 20.3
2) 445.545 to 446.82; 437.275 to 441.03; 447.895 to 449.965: 0.09 mag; 18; 22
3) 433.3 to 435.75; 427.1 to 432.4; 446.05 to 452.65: -0.08 mag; 14.8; 22.4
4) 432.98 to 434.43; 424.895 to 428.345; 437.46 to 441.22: -0.03 mag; 15.8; 18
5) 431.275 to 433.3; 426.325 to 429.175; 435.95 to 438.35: -0.02 mag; 15.7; 19.1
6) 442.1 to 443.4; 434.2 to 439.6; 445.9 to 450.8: 0.00 mag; 18.5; 21.8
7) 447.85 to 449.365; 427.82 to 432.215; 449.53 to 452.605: 0.03 mag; 14.8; 23.5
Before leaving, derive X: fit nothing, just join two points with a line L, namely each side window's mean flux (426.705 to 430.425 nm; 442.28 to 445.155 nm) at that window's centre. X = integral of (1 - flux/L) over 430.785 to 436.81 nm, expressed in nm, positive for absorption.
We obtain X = -0.319 nm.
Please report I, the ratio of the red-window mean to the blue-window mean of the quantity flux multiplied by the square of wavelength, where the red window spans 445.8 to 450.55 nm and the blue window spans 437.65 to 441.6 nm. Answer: 1.2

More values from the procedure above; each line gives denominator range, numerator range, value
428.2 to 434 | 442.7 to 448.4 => 1.42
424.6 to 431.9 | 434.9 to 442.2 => 1.30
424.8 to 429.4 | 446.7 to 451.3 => 1.58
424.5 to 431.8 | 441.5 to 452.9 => 1.55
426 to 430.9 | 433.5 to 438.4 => 1.30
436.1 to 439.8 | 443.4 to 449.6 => 1.18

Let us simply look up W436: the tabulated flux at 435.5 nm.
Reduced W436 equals 18.56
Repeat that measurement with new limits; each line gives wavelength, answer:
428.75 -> 15.73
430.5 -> 11.04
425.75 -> 16.18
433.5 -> 17.98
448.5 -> 22.52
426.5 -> 16.92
